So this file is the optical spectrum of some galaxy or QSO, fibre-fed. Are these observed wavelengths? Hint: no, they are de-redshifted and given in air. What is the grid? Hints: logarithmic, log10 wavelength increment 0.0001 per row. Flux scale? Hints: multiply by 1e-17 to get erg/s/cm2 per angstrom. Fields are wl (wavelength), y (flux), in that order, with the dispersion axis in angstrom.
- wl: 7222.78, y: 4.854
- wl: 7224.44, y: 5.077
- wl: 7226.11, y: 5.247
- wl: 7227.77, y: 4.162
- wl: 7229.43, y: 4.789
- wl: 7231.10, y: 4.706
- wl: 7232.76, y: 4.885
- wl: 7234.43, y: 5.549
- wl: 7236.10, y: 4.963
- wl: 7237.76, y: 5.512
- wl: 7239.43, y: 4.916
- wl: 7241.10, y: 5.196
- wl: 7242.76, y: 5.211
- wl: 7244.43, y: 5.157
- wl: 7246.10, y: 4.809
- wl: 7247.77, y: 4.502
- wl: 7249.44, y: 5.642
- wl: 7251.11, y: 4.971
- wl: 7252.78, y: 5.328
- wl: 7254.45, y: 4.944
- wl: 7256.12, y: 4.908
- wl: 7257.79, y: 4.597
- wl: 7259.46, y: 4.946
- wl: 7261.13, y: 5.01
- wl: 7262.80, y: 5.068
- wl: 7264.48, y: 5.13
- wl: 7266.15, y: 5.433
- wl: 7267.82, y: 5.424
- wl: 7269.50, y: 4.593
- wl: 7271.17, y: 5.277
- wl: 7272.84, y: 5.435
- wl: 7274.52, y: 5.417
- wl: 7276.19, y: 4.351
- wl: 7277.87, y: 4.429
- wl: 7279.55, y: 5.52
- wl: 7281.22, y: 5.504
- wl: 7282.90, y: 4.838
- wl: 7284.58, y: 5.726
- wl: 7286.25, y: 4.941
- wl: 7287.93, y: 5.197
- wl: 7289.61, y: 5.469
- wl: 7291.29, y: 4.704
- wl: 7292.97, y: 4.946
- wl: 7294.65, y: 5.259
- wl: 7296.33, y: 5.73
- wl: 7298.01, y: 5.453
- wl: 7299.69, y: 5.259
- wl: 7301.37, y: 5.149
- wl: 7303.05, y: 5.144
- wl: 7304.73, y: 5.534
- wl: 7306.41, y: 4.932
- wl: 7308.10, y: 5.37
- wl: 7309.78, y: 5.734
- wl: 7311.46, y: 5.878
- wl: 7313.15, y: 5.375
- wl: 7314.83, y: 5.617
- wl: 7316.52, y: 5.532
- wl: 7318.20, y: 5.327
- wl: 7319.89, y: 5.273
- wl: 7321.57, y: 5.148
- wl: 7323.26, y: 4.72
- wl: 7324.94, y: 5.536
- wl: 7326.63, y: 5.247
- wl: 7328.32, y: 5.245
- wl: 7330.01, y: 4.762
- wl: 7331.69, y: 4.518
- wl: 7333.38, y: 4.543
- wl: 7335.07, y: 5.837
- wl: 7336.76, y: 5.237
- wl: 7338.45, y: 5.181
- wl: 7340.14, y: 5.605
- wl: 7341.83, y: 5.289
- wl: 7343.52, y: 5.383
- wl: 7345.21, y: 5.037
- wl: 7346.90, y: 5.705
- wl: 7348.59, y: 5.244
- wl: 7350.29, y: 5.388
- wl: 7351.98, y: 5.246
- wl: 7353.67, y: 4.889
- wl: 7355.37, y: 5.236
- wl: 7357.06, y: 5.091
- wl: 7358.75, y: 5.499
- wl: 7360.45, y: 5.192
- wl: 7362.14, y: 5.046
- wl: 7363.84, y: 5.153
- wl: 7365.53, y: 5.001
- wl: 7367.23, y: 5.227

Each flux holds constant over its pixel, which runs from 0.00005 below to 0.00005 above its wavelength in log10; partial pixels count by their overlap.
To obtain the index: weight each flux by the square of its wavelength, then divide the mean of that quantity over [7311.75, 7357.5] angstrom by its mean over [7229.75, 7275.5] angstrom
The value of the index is 1.1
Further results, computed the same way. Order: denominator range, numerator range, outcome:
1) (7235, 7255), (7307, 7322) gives 1.09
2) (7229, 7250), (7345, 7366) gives 1.06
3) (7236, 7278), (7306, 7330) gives 1.07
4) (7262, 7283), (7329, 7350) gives 1.04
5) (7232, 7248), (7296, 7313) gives 1.08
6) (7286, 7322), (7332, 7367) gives 0.99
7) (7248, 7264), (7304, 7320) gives 1.10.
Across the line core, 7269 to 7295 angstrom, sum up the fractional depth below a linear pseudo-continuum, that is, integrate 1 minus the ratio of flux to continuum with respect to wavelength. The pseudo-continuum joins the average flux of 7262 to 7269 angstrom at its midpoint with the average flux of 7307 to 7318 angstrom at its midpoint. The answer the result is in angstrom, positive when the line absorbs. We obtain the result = 1.2 angstrom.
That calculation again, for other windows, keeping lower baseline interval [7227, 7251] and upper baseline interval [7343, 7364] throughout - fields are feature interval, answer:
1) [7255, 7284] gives 0.04 angstrom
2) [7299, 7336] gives -0.67 angstrom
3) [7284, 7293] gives -0.11 angstrom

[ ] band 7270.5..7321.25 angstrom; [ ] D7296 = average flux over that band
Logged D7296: 5.28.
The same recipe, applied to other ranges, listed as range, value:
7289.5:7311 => 5.29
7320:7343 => 5.15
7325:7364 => 5.21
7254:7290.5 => 5.1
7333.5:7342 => 5.36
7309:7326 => 5.41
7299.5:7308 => 5.21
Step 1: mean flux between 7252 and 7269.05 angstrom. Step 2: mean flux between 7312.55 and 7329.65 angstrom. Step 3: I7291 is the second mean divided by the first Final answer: 1.0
